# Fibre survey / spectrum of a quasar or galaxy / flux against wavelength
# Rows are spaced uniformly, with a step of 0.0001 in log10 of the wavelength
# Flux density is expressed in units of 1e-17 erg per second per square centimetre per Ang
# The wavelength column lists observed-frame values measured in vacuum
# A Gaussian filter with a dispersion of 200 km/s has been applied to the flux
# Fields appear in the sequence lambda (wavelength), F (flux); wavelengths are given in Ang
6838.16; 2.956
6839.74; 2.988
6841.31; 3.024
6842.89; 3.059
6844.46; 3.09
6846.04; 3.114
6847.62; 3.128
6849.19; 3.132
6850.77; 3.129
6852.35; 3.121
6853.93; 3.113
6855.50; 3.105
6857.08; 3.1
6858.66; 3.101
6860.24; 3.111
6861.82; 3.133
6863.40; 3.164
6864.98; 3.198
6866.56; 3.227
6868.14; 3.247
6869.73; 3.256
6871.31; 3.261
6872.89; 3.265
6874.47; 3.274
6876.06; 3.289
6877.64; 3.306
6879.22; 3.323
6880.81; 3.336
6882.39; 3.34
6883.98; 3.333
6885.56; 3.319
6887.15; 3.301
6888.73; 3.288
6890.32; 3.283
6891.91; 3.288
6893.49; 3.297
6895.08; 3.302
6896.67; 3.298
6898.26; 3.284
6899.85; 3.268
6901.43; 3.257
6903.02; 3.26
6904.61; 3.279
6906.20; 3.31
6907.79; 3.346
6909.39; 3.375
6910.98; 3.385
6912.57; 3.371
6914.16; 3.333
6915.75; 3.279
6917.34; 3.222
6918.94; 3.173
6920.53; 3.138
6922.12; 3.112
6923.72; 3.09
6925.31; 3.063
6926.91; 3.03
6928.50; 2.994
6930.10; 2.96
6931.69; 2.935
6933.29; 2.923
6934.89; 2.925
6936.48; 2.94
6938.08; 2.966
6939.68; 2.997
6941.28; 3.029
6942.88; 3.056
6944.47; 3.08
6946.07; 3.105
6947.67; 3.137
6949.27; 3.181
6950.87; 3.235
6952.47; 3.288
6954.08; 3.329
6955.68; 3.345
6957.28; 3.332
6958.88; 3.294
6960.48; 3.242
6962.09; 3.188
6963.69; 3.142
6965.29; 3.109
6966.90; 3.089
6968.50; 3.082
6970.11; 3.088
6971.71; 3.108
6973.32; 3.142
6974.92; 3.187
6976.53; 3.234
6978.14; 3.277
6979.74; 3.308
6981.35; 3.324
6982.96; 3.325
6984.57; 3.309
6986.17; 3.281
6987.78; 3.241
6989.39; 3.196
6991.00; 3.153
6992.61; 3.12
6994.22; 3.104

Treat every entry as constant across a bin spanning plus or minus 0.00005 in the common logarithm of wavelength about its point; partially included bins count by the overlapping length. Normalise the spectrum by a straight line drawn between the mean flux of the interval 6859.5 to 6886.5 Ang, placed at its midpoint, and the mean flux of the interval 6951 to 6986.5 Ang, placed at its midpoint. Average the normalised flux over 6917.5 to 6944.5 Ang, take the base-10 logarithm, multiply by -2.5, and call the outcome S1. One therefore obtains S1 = 0.07 mag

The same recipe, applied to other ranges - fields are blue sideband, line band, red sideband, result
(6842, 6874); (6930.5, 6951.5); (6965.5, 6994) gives 0.05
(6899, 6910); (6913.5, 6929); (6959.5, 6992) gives 0.04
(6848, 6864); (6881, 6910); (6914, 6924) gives -0.05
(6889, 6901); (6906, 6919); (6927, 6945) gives -0.05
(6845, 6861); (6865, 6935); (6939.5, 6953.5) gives -0.04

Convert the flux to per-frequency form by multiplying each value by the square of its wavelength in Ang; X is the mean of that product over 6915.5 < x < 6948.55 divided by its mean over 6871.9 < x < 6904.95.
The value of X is 0.94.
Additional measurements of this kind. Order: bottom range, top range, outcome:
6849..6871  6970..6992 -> 1.06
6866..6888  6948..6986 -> 1.01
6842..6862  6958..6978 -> 1.05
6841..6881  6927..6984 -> 1.02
